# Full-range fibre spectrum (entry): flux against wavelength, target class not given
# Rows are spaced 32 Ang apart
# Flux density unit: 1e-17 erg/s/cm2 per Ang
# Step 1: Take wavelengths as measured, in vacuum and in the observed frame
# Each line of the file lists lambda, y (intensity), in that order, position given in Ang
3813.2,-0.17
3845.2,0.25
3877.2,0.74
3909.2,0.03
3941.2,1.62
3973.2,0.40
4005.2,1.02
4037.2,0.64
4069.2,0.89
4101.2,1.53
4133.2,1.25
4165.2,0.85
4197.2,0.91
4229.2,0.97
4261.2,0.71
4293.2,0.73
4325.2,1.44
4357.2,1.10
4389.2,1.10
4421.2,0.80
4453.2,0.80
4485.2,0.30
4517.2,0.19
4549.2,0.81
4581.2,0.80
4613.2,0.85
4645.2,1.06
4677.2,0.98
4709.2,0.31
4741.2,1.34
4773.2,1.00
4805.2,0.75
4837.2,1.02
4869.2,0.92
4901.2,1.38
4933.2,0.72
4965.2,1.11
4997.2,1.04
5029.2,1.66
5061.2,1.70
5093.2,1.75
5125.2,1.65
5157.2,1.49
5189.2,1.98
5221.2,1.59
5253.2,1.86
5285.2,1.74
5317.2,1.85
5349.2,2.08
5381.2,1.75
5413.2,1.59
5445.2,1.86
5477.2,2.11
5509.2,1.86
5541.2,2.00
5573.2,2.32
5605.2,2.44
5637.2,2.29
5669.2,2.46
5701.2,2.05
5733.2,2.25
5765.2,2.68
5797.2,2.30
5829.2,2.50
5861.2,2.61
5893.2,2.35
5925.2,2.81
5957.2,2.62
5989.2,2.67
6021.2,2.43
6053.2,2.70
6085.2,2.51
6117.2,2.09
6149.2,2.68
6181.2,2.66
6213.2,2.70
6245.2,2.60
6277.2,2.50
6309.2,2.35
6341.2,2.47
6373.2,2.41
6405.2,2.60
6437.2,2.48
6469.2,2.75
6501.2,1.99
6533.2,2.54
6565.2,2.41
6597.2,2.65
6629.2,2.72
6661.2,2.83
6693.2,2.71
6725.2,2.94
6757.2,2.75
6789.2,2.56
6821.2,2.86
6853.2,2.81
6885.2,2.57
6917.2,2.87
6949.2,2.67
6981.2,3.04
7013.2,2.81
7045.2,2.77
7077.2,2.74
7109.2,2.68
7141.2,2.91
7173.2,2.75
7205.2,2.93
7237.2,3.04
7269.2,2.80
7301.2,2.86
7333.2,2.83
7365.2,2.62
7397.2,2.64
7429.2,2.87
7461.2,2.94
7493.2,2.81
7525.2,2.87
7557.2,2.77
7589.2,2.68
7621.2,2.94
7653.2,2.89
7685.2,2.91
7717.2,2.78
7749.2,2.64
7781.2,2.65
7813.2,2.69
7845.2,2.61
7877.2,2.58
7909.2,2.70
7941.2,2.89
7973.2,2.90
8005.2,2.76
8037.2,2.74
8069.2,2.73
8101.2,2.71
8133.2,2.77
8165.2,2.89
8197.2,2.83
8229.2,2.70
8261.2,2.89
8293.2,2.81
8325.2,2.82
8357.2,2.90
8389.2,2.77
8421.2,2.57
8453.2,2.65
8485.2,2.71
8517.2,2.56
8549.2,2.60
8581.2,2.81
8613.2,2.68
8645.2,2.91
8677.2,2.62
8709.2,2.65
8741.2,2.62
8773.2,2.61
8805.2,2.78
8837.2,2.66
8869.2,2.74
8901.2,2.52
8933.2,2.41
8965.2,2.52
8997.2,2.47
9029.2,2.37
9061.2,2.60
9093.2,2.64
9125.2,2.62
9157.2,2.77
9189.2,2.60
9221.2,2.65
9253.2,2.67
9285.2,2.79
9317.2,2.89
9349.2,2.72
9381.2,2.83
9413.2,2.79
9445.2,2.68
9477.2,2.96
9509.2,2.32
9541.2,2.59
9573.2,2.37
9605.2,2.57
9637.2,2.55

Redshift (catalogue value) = 0.256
